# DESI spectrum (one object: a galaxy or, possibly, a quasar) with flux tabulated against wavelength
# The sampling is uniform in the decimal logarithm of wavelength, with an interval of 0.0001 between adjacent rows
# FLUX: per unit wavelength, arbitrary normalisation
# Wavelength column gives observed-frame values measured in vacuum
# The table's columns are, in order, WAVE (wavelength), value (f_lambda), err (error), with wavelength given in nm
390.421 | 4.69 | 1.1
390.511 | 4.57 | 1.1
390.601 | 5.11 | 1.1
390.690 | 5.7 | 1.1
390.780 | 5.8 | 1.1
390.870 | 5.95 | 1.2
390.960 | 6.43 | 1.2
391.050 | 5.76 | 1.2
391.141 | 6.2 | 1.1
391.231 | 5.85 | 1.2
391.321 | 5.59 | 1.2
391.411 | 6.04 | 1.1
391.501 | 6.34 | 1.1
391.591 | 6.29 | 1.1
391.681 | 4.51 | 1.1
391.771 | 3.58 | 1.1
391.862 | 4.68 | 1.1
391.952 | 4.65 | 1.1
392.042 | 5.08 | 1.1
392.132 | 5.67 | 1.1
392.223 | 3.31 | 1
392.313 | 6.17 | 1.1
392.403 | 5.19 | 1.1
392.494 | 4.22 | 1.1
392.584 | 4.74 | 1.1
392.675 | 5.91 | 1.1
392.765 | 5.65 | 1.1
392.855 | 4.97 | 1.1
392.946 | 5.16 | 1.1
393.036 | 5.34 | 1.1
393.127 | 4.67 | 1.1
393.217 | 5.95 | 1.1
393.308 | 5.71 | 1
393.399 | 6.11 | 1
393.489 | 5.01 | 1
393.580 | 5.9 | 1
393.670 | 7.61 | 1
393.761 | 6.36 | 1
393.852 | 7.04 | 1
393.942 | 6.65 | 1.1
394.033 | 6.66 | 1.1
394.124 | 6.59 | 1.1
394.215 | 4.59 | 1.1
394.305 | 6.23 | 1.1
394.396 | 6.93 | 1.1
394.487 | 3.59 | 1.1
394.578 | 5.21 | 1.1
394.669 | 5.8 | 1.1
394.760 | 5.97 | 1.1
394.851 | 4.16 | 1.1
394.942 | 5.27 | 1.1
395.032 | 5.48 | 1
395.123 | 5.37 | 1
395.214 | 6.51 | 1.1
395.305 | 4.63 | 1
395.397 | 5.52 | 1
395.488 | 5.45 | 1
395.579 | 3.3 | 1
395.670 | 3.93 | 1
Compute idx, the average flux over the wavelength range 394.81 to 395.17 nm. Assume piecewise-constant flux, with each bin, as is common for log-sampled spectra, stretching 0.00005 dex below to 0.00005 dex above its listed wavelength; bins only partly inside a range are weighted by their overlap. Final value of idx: 5.1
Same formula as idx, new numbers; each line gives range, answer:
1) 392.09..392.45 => 5.07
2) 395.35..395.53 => 5.46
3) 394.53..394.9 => 5.27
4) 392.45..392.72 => 4.96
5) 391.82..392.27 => 4.69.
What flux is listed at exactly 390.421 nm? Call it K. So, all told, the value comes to 4.69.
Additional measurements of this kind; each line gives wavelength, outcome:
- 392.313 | 6.17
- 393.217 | 5.95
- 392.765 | 5.65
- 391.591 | 6.29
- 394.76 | 5.97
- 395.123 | 5.37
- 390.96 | 6.43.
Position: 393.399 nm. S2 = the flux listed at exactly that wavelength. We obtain 6.11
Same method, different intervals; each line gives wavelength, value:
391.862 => 4.68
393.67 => 7.61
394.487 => 3.59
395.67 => 3.93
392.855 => 4.97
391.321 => 5.59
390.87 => 5.95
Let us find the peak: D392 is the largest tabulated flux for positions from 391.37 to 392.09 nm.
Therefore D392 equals 6.34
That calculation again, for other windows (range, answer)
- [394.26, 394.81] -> 6.93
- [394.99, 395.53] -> 6.51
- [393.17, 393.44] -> 6.11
